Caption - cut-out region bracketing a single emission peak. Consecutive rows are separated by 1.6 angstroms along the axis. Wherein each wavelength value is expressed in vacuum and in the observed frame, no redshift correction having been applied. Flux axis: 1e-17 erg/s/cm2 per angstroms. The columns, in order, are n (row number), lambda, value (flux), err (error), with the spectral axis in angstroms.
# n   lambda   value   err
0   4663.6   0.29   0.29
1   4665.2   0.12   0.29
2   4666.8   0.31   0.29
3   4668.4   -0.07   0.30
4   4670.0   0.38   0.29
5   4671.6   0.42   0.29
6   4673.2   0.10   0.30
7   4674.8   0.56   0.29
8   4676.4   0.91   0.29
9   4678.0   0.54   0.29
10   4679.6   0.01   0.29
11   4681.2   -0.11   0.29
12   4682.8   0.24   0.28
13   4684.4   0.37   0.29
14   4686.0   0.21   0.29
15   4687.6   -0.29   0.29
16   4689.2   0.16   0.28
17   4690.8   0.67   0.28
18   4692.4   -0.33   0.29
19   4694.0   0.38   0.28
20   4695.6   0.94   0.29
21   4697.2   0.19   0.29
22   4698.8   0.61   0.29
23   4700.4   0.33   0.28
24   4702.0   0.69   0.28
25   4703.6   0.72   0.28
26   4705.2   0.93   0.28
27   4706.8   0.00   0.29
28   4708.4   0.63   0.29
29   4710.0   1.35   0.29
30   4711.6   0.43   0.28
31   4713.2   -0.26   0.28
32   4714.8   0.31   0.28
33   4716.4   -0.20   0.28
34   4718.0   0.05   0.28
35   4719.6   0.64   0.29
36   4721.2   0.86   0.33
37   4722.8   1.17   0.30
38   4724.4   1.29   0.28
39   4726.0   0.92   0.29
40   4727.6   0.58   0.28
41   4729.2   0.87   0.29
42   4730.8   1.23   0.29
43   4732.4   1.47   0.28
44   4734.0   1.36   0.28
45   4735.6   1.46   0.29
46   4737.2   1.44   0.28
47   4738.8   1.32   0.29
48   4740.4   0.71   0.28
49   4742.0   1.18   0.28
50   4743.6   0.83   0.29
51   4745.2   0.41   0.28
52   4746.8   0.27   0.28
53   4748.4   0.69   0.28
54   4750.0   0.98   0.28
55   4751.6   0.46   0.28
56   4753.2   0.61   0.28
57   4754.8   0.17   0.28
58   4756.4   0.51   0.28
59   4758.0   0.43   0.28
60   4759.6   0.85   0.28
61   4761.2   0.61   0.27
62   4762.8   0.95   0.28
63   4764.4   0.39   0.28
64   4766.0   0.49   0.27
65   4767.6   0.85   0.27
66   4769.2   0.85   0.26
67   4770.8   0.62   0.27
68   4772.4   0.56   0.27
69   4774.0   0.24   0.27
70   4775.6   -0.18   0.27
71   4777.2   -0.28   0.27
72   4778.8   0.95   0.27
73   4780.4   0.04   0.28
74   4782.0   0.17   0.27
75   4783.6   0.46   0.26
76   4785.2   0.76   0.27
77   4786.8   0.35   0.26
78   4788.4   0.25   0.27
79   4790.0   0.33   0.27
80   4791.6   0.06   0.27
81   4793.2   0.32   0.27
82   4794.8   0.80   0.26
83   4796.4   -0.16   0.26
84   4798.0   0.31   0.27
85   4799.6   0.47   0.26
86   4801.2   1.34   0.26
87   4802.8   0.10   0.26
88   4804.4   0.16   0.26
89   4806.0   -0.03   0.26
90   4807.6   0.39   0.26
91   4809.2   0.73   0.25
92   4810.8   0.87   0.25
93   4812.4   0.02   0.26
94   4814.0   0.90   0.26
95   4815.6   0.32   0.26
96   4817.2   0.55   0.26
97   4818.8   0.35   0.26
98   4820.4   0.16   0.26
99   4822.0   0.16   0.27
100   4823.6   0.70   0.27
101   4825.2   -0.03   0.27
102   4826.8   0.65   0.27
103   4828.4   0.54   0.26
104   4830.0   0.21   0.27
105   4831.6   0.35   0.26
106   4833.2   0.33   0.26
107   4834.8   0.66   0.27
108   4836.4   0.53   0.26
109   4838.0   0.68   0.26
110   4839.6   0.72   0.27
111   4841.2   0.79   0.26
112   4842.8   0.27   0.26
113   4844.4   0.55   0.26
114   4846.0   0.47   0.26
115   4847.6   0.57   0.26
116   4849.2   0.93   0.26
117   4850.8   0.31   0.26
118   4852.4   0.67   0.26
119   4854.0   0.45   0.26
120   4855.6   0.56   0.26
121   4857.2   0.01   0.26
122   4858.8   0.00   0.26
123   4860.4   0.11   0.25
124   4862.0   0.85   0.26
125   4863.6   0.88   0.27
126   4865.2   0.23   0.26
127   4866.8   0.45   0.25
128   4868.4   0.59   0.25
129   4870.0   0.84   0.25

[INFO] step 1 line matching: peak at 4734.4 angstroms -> Lyman alpha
